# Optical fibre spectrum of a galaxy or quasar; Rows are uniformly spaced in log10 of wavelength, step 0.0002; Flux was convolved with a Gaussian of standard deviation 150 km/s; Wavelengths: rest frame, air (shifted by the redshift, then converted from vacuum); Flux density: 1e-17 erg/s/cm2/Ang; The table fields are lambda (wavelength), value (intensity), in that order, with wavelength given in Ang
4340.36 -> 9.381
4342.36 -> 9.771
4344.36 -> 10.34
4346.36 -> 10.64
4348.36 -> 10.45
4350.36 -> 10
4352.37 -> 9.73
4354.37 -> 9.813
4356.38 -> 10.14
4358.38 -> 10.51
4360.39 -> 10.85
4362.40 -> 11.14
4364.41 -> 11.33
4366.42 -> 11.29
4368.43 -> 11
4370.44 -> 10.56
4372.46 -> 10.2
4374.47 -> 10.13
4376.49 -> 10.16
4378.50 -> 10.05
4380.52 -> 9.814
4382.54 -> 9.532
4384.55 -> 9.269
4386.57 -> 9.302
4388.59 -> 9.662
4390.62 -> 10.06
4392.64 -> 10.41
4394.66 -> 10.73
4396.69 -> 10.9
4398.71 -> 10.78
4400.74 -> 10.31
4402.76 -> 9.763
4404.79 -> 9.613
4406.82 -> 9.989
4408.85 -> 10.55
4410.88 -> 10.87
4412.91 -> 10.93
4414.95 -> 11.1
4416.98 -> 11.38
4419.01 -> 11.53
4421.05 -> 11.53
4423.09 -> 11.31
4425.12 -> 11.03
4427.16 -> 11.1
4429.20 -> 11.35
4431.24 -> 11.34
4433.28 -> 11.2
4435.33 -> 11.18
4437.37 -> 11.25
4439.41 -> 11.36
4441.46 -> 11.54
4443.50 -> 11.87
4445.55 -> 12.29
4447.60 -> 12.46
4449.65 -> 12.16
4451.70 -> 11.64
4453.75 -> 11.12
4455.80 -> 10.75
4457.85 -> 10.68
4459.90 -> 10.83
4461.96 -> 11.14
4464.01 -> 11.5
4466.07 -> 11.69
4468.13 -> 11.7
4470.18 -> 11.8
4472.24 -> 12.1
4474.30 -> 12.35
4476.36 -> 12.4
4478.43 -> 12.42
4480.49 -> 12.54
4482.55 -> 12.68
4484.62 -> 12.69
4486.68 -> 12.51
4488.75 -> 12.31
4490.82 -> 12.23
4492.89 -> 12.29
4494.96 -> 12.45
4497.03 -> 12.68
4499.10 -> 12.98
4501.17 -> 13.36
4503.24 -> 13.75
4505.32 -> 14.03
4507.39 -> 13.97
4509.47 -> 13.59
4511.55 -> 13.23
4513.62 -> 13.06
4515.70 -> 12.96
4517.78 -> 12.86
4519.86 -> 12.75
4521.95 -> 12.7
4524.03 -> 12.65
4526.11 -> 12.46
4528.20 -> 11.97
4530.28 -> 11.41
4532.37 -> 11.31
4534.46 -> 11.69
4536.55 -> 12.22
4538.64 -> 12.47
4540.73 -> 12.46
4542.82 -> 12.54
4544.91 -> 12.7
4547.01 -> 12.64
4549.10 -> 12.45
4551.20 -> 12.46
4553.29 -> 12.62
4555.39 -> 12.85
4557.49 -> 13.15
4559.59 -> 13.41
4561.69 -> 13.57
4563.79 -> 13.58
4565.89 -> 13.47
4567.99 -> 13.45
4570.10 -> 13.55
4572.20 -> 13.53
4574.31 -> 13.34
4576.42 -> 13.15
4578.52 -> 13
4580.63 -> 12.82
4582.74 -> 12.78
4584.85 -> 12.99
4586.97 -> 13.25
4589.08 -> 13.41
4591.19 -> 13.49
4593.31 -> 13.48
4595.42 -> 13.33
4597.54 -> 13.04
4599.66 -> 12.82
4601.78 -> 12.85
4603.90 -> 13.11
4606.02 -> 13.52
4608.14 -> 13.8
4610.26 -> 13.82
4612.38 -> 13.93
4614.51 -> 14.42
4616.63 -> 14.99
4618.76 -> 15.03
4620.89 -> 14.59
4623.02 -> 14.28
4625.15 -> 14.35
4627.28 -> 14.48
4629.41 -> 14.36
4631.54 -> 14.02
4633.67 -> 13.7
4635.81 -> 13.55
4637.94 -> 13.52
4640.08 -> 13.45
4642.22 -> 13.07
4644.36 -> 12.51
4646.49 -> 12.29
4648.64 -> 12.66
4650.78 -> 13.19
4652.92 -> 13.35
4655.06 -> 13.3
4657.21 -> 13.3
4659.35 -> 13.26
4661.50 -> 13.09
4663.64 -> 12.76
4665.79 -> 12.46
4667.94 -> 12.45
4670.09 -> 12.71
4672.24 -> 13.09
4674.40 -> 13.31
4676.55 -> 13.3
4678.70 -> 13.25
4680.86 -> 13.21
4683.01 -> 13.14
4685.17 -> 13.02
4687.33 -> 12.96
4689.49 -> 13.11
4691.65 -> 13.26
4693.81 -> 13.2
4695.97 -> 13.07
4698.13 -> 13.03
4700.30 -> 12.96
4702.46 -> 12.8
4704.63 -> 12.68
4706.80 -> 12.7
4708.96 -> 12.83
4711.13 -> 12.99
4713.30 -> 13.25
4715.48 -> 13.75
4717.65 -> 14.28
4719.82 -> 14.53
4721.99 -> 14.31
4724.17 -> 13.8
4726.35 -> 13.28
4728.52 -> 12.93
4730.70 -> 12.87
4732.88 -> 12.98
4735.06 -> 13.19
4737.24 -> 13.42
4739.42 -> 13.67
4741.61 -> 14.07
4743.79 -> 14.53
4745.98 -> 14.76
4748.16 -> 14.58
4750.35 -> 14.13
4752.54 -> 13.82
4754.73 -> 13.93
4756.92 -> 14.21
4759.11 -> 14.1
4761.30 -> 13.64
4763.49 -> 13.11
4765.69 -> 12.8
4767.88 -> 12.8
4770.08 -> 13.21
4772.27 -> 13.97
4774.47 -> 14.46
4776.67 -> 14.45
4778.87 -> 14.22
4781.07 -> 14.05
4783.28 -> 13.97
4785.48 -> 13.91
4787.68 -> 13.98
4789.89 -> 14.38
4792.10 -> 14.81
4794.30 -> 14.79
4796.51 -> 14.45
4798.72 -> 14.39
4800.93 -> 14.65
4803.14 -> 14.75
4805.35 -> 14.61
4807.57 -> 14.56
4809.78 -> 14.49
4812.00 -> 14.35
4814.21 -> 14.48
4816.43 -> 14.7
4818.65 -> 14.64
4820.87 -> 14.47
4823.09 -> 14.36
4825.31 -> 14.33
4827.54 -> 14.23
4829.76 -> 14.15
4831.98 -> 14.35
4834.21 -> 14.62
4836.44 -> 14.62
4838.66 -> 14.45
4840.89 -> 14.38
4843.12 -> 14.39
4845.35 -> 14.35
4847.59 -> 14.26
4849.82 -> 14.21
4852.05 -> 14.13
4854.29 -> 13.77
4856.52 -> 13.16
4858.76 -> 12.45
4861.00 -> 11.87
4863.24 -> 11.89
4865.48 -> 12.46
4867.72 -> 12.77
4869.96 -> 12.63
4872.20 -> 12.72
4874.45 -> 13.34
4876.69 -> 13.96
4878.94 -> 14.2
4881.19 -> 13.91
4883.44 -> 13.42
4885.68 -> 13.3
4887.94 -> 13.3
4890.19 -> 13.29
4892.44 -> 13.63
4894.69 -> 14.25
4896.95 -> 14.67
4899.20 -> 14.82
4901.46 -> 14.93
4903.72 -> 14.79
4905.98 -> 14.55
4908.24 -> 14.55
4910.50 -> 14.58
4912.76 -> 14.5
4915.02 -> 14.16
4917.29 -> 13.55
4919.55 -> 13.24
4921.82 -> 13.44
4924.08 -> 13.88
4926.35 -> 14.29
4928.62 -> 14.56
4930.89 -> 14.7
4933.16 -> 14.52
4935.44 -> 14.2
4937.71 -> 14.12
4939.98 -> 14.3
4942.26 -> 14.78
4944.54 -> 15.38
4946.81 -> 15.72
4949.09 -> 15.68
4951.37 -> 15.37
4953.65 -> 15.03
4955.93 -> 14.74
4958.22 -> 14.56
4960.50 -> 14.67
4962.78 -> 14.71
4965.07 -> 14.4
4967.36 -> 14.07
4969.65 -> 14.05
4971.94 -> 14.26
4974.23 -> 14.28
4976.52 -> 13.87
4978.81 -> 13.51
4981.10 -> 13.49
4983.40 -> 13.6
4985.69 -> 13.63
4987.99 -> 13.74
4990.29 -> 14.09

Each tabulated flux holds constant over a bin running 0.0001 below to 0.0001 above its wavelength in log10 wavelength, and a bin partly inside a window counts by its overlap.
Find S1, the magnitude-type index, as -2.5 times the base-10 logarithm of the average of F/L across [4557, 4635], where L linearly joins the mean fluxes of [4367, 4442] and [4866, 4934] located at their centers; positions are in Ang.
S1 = -0.15 mag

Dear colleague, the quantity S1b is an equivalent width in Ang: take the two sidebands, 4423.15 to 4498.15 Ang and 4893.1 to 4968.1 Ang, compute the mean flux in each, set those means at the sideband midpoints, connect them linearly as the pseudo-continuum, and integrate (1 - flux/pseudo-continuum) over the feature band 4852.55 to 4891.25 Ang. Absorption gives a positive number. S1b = 3.0 Ang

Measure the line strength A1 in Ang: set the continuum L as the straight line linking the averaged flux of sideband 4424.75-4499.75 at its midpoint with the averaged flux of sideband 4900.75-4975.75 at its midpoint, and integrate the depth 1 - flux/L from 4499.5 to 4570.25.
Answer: -3.6 Ang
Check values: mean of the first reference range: 11.8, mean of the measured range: 12.9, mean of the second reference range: 14.5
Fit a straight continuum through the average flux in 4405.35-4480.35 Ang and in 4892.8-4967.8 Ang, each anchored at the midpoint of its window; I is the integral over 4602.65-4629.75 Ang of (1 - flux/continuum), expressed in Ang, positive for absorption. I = -3.58 Ang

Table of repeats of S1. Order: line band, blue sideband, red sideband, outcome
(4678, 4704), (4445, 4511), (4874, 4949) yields 0.01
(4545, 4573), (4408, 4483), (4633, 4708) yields -0.07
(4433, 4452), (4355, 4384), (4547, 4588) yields -0.03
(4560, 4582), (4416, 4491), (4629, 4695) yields -0.07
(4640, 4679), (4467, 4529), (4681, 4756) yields 0.02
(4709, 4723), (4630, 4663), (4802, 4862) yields -0.01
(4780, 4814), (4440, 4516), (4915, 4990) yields -0.06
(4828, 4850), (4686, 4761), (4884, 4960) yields -0.03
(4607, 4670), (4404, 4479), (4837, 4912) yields -0.09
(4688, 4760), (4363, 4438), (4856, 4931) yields -0.08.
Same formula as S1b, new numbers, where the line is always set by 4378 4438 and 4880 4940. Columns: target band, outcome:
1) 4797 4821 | -2.0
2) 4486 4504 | -2.4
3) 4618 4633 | -2.8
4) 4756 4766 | -0.4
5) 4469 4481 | -1.3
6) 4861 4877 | 1.3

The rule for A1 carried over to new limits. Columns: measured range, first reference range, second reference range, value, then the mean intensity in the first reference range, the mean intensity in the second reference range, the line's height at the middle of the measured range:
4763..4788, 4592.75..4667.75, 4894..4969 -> 0.5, 13.5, 14.5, 14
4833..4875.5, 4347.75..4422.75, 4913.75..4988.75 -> 0.5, 10.4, 14.3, 13.7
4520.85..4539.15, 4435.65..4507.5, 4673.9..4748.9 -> 0.5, 12.1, 13.4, 12.4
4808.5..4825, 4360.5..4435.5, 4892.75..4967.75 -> -1.0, 10.6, 14.5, 13.7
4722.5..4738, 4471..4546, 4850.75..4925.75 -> 0.0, 12.6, 13.6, 13.2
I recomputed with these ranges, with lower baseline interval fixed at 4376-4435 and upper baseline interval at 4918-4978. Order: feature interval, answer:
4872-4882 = 0.2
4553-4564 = -1.5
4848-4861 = 0.3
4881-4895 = 0.5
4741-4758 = -1.6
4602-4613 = -1.4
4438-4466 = -1.6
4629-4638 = -1.2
